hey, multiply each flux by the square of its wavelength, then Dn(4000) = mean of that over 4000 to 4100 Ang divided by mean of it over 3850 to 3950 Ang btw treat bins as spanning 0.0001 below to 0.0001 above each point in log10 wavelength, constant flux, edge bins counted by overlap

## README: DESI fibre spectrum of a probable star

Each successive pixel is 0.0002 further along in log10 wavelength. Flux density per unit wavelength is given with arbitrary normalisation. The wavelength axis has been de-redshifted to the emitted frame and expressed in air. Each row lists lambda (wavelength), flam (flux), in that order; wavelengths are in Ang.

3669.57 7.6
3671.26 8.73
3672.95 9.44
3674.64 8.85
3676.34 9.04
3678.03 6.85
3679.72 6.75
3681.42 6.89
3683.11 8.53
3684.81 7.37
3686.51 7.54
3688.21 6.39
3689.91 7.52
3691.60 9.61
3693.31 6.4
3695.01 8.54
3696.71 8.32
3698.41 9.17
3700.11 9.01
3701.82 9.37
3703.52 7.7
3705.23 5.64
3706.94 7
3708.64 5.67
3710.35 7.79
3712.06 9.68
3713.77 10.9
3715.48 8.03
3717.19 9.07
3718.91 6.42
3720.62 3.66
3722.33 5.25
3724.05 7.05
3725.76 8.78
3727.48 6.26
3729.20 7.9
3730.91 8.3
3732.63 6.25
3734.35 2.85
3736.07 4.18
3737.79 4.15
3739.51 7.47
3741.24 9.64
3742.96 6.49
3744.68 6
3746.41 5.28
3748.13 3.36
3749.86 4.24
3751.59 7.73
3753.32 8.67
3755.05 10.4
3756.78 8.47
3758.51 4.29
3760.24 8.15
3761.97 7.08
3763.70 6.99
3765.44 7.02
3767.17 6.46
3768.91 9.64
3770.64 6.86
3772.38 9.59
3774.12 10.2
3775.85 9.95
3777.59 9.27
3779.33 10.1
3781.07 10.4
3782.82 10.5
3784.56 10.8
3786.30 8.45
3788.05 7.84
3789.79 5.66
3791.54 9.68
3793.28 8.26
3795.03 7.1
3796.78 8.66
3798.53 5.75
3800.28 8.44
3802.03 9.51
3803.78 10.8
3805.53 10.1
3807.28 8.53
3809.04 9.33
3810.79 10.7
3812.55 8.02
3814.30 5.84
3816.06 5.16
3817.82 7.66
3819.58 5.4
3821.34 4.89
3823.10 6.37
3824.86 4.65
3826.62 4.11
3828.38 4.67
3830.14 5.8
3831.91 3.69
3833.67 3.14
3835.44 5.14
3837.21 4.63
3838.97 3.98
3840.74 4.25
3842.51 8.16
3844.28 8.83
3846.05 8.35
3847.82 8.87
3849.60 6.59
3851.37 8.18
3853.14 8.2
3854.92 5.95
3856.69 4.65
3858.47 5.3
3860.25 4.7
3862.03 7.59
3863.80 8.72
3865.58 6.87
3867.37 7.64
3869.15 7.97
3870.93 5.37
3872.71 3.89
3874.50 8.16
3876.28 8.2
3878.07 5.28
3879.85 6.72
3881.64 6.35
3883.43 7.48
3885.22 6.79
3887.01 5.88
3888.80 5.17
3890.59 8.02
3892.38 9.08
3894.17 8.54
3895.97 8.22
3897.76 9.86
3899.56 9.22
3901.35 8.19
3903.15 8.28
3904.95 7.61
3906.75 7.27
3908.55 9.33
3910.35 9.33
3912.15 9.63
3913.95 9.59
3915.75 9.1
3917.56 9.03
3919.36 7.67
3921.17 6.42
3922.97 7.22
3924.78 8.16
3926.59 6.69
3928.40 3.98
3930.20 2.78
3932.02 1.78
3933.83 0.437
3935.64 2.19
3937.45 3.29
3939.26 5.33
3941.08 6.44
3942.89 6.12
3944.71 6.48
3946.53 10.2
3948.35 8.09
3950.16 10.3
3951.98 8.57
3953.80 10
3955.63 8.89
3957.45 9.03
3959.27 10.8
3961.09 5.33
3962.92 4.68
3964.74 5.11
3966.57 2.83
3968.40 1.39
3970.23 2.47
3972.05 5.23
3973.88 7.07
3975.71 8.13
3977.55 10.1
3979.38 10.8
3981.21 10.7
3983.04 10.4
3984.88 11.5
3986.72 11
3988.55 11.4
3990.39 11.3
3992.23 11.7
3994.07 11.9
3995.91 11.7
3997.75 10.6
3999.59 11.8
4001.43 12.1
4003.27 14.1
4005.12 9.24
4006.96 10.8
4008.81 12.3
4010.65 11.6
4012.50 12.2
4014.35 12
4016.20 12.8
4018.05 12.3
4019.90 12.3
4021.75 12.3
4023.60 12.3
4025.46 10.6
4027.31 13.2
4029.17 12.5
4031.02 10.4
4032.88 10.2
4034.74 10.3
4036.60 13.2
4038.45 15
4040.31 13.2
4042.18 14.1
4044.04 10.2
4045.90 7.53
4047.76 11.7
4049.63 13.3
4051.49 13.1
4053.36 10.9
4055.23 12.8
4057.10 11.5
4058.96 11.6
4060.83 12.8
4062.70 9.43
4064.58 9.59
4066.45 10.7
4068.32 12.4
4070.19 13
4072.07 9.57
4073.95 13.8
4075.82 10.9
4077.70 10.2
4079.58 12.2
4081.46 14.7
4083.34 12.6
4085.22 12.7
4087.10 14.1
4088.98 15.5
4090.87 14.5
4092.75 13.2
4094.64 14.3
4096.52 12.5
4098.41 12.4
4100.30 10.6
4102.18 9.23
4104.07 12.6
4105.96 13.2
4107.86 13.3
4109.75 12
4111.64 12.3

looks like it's 1.9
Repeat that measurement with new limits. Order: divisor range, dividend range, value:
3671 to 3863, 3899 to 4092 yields 1.52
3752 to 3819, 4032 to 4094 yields 1.66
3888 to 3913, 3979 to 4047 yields 1.47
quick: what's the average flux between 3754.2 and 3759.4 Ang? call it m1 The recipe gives 7.72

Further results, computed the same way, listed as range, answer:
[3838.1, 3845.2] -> 6.32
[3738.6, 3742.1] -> 8.48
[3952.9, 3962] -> 8.81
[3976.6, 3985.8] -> 10.7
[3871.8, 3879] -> 6.38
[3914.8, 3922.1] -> 8.06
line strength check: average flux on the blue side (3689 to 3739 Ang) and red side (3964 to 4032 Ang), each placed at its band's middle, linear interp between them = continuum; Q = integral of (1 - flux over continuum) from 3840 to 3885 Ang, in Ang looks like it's 9.9 Ang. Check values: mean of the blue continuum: 7.26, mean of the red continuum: 10.3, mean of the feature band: 6.9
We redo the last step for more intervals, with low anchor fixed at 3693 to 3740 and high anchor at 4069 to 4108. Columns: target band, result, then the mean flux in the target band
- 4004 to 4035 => -0.14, 11.6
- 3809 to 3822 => 2.40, 7.02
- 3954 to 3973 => 8.85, 5.74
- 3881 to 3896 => 3.79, 7.24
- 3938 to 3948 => 3.47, 6.85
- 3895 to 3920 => 3.05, 8.75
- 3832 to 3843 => 5.25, 4.68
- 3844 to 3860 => 3.66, 7.05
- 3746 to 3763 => 2.04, 6.81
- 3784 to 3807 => -0.50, 8.51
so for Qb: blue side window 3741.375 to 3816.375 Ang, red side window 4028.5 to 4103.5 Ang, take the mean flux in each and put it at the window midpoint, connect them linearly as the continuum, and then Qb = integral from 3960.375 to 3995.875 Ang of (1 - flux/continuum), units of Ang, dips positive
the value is 8.9 Ang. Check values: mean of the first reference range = 8.08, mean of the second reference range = 12.1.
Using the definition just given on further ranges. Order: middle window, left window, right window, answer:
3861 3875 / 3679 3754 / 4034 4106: 3.47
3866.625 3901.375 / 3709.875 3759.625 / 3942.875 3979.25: -1.18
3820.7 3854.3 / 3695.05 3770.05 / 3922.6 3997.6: 6.12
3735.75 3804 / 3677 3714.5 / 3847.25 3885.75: -4.45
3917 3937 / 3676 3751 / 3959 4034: 9.20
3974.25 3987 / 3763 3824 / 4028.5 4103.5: 0.80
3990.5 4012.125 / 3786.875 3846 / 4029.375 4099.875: -1.65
